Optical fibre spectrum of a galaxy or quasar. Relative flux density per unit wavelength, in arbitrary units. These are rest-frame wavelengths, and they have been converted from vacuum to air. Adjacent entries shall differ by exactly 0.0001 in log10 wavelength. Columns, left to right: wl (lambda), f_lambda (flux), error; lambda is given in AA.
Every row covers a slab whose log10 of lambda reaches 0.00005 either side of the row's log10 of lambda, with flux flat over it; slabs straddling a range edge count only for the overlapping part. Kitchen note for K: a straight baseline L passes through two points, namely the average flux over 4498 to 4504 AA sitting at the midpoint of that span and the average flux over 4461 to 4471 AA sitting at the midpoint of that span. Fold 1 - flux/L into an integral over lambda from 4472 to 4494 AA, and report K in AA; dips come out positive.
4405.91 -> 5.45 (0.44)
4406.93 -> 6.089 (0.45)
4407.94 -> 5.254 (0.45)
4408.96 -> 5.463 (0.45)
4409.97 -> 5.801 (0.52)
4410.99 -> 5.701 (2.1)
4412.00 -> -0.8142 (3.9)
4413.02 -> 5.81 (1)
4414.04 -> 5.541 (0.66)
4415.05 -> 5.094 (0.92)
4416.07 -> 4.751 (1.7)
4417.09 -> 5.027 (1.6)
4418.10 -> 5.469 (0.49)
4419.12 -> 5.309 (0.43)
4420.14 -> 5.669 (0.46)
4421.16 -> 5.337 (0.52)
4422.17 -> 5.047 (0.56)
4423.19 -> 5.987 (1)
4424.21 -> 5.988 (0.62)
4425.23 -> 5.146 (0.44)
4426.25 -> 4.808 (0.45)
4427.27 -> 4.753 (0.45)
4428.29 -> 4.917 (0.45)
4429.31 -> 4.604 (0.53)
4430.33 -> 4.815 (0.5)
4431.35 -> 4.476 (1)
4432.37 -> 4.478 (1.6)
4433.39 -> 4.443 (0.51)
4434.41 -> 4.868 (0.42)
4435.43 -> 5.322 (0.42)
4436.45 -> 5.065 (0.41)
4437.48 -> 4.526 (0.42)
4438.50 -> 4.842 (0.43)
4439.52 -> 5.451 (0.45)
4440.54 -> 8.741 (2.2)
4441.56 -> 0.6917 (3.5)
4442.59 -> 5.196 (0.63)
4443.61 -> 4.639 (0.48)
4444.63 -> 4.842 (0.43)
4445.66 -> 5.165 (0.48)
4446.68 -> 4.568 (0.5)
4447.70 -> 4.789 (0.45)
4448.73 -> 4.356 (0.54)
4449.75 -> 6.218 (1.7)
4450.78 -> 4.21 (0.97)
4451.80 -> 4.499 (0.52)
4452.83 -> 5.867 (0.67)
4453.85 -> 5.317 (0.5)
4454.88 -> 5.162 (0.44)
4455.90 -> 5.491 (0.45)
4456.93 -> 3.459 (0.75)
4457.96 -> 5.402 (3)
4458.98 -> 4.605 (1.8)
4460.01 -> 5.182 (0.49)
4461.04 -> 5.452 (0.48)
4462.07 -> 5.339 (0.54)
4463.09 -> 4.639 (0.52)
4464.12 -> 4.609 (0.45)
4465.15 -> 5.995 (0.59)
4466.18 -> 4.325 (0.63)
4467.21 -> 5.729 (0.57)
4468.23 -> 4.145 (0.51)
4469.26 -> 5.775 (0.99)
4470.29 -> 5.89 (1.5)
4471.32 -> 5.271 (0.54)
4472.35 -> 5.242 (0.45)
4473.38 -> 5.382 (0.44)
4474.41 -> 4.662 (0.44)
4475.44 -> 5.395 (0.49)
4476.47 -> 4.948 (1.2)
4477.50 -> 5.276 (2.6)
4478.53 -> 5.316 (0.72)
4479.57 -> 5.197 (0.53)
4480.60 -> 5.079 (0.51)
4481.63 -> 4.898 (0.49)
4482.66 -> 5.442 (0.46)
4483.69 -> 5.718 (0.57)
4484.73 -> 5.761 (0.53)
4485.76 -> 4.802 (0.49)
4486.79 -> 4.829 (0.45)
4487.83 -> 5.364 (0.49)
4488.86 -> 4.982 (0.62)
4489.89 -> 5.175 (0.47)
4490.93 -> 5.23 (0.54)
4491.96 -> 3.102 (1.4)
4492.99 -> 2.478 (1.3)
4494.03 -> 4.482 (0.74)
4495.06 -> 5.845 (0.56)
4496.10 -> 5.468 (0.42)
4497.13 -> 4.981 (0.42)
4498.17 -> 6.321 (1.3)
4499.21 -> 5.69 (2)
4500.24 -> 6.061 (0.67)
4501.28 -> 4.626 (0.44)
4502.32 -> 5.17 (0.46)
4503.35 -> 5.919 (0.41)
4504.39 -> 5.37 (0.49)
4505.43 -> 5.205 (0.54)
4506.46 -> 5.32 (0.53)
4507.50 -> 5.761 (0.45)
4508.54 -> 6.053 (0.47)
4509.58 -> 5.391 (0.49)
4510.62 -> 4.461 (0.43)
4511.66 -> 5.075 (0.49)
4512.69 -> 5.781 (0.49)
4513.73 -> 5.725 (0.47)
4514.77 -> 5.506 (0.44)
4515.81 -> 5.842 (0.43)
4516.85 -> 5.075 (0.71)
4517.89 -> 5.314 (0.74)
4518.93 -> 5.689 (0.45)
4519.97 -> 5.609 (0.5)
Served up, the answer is 1.7 AA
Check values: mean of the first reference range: 5.18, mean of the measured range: 4.95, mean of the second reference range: 5.58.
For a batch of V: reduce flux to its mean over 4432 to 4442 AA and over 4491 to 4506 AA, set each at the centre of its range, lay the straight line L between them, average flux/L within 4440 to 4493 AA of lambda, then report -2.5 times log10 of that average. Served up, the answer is -0.01 mag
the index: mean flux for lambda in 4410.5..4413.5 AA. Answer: 3.53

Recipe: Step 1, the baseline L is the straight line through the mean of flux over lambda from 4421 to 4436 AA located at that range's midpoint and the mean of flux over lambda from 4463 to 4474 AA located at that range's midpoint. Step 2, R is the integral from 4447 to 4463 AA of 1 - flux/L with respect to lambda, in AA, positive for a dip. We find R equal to 0.4 AA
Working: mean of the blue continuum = 4.99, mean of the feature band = 5.01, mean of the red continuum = 5.2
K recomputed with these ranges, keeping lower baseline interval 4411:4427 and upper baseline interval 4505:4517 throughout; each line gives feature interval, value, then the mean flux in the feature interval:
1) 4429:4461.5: 1.3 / 4.9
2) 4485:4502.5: 1.2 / 4.98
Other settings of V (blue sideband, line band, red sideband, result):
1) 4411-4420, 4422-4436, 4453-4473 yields -0.045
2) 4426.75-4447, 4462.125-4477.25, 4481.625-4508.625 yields -0.028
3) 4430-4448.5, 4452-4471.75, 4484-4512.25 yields -0.039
